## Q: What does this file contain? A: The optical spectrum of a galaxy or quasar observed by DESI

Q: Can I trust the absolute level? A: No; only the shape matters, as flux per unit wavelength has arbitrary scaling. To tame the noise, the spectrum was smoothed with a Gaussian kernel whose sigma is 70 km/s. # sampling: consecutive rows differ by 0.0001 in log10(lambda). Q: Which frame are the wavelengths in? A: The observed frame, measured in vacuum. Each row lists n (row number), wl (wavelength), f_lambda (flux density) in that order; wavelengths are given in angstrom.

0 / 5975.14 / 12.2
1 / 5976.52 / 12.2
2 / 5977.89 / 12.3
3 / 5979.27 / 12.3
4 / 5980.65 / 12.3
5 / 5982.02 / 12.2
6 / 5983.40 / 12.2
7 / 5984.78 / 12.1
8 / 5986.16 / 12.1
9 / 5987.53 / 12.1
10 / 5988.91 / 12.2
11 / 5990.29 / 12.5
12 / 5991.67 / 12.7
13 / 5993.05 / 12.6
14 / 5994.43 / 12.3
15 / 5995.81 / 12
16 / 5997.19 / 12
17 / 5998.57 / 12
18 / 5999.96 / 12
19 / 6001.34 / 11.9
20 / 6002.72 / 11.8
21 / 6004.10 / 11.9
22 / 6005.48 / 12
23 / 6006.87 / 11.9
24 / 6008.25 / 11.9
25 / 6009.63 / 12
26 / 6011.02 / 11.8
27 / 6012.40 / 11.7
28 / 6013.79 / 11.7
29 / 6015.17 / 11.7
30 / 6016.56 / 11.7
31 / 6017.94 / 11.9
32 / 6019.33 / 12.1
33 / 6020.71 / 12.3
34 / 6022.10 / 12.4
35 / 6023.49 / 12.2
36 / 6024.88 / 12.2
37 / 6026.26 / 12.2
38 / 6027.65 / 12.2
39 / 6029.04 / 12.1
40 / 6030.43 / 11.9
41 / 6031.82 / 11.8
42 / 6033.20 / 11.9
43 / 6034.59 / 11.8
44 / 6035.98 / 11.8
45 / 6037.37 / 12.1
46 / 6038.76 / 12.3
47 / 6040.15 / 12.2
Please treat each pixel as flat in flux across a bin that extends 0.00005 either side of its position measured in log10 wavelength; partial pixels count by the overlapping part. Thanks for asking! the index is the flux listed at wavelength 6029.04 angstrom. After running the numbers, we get 12.1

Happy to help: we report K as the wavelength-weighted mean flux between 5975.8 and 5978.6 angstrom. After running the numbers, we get 12.2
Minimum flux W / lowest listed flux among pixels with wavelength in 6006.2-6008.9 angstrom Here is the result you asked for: 11.9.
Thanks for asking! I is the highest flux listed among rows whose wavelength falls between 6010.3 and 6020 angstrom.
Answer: 12.1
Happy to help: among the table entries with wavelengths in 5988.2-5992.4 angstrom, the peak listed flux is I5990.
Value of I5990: 12.7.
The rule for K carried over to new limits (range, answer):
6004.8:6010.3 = 11.9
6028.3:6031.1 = 12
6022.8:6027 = 12.2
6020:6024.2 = 12.3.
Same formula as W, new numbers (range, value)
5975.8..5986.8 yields 12.1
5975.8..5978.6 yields 12.2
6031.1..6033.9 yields 11.8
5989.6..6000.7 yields 12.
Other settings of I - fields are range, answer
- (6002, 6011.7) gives 12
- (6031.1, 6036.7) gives 11.9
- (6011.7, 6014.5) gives 11.7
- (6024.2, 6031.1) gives 12.2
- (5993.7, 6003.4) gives 12.3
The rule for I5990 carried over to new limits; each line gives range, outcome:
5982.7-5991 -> 12.5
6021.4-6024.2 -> 12.4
